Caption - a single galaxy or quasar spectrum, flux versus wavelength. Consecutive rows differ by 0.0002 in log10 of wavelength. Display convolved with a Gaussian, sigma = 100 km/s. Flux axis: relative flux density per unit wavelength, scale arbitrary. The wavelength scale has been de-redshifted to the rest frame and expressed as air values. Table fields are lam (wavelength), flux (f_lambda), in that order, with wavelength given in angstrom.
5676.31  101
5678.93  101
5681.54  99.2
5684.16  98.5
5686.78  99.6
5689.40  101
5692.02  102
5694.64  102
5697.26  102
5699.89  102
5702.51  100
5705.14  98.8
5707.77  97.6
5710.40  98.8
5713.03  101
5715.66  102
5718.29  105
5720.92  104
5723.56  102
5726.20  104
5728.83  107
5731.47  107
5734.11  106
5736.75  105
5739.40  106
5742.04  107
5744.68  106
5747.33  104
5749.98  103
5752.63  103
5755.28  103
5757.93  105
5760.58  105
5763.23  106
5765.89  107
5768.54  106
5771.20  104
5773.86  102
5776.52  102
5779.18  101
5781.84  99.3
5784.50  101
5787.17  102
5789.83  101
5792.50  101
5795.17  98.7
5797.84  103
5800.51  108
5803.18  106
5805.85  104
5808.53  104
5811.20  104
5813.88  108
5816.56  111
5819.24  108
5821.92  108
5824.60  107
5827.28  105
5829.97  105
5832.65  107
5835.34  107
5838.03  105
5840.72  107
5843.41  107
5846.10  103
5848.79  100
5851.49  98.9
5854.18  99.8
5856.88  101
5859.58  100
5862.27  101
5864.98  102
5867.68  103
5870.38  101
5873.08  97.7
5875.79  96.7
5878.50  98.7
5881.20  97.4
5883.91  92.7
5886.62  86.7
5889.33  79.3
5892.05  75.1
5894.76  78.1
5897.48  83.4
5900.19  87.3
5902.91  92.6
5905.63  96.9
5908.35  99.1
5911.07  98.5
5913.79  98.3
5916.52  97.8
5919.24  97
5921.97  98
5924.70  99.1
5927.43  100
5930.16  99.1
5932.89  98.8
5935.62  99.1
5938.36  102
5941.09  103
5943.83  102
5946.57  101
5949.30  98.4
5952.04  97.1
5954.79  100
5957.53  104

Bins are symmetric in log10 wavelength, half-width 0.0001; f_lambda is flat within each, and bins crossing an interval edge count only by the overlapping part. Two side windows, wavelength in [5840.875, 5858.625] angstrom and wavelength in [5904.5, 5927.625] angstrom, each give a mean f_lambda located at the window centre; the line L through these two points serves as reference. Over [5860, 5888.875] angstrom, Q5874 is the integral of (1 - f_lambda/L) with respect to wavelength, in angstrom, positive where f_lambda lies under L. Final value 1.0 angstrom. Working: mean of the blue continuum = 102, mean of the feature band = 97.2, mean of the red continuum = 98.2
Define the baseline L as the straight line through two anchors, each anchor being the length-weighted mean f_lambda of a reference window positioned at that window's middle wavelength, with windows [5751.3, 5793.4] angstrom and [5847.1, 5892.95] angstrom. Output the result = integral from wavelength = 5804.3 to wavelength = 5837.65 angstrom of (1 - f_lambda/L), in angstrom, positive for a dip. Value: -2.3 angstrom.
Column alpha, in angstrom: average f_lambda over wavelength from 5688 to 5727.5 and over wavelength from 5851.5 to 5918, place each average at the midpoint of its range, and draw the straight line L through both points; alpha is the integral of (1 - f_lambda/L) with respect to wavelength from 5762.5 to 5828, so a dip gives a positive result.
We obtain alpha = -4.2 angstrom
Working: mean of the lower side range 101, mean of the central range 104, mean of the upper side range 94.4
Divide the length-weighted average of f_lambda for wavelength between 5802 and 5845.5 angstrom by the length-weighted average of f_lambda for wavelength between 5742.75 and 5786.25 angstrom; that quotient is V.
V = 1.03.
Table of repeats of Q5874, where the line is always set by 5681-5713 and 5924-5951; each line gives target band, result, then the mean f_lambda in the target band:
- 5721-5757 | -1.67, 105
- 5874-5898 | 2.96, 87.9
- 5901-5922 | 0.69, 97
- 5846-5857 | 0.00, 100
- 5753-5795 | -1.13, 103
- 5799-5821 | -1.41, 107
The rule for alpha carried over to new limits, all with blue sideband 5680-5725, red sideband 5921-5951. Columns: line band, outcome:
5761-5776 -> -0.6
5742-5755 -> -0.4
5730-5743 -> -0.7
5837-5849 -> -0.5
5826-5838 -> -0.7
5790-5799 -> 0.0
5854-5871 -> -0.1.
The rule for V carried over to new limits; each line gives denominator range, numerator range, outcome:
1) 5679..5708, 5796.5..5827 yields 1.06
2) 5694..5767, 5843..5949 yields 0.93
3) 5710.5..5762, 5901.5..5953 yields 0.95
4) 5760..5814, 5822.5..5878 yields 0.99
